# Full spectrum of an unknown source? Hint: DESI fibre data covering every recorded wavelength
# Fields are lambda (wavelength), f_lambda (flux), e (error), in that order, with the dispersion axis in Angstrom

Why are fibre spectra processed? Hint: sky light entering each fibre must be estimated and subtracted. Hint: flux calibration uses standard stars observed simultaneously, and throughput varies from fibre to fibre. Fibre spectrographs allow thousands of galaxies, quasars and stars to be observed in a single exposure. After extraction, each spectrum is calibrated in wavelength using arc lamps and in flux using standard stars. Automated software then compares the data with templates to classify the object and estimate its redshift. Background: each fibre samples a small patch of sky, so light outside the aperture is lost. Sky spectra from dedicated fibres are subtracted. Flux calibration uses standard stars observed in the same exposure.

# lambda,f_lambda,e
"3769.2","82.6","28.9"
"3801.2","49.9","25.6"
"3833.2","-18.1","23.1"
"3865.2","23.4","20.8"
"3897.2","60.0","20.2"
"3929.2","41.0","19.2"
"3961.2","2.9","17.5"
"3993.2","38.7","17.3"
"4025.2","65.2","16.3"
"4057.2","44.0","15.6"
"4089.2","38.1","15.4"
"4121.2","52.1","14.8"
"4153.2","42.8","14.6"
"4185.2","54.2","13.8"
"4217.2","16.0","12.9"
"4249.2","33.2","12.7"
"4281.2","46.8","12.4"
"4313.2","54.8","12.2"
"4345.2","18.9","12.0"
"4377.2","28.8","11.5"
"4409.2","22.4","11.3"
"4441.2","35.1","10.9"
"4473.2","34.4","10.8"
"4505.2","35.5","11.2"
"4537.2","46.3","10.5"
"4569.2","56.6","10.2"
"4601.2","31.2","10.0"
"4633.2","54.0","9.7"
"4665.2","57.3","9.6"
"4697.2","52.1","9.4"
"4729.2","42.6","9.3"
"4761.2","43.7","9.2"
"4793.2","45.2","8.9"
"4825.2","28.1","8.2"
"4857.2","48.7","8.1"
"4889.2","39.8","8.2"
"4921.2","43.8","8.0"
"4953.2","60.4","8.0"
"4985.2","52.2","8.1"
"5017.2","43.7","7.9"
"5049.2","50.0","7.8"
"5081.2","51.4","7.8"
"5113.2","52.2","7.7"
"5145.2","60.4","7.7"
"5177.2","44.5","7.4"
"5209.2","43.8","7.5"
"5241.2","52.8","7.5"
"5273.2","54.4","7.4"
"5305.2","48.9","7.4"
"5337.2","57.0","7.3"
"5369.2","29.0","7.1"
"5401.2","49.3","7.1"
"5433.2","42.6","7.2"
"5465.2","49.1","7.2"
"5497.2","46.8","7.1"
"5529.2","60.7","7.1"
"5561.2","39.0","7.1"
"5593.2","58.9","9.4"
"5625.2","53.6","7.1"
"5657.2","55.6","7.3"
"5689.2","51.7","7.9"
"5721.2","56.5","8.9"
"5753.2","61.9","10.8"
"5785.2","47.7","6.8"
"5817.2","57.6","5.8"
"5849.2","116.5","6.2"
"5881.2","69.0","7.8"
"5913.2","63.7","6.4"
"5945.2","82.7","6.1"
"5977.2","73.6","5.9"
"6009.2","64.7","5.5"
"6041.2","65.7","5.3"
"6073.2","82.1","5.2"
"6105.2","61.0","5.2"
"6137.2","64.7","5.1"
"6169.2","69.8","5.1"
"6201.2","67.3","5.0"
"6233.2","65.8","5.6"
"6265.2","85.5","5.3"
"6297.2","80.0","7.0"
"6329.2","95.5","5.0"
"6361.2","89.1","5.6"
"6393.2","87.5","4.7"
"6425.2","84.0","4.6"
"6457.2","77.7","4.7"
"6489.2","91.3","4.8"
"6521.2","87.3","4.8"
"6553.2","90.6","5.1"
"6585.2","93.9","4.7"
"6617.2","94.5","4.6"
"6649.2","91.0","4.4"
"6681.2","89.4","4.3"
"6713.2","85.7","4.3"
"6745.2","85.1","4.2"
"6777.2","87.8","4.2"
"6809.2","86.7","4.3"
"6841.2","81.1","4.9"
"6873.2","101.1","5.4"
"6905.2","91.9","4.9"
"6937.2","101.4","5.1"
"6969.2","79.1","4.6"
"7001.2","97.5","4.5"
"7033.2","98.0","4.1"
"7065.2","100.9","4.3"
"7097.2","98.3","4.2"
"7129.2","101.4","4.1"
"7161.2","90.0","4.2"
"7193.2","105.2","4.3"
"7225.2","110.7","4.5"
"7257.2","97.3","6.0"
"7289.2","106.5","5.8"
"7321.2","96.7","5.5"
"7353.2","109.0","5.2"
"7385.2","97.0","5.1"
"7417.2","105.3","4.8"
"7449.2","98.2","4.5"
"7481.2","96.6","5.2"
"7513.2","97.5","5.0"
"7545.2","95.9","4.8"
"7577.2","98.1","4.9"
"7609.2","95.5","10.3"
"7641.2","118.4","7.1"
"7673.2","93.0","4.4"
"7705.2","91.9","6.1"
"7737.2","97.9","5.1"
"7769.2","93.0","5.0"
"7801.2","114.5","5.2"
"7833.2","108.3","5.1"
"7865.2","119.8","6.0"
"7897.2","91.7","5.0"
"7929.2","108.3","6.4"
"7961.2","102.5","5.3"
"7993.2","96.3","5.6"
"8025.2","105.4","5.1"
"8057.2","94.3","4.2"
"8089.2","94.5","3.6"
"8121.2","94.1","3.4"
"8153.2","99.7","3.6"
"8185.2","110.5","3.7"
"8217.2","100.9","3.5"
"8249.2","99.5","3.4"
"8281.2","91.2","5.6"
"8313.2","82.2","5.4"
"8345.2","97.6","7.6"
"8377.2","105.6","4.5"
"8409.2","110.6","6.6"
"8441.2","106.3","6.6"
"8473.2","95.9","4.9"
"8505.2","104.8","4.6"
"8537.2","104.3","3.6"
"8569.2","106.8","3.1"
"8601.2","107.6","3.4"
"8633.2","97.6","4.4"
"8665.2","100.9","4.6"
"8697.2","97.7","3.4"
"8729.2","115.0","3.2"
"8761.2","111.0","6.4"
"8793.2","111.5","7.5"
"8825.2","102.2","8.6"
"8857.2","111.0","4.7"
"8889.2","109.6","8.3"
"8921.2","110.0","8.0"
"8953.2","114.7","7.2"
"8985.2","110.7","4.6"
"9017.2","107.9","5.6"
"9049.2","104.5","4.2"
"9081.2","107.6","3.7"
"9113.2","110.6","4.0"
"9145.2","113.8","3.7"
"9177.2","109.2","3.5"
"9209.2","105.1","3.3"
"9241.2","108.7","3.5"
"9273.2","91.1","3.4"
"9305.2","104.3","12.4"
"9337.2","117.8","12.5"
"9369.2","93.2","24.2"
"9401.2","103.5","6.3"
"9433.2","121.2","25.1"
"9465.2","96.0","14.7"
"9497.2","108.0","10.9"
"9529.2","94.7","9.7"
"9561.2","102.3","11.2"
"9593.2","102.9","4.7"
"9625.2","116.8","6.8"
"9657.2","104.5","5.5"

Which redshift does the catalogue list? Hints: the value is 0.57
